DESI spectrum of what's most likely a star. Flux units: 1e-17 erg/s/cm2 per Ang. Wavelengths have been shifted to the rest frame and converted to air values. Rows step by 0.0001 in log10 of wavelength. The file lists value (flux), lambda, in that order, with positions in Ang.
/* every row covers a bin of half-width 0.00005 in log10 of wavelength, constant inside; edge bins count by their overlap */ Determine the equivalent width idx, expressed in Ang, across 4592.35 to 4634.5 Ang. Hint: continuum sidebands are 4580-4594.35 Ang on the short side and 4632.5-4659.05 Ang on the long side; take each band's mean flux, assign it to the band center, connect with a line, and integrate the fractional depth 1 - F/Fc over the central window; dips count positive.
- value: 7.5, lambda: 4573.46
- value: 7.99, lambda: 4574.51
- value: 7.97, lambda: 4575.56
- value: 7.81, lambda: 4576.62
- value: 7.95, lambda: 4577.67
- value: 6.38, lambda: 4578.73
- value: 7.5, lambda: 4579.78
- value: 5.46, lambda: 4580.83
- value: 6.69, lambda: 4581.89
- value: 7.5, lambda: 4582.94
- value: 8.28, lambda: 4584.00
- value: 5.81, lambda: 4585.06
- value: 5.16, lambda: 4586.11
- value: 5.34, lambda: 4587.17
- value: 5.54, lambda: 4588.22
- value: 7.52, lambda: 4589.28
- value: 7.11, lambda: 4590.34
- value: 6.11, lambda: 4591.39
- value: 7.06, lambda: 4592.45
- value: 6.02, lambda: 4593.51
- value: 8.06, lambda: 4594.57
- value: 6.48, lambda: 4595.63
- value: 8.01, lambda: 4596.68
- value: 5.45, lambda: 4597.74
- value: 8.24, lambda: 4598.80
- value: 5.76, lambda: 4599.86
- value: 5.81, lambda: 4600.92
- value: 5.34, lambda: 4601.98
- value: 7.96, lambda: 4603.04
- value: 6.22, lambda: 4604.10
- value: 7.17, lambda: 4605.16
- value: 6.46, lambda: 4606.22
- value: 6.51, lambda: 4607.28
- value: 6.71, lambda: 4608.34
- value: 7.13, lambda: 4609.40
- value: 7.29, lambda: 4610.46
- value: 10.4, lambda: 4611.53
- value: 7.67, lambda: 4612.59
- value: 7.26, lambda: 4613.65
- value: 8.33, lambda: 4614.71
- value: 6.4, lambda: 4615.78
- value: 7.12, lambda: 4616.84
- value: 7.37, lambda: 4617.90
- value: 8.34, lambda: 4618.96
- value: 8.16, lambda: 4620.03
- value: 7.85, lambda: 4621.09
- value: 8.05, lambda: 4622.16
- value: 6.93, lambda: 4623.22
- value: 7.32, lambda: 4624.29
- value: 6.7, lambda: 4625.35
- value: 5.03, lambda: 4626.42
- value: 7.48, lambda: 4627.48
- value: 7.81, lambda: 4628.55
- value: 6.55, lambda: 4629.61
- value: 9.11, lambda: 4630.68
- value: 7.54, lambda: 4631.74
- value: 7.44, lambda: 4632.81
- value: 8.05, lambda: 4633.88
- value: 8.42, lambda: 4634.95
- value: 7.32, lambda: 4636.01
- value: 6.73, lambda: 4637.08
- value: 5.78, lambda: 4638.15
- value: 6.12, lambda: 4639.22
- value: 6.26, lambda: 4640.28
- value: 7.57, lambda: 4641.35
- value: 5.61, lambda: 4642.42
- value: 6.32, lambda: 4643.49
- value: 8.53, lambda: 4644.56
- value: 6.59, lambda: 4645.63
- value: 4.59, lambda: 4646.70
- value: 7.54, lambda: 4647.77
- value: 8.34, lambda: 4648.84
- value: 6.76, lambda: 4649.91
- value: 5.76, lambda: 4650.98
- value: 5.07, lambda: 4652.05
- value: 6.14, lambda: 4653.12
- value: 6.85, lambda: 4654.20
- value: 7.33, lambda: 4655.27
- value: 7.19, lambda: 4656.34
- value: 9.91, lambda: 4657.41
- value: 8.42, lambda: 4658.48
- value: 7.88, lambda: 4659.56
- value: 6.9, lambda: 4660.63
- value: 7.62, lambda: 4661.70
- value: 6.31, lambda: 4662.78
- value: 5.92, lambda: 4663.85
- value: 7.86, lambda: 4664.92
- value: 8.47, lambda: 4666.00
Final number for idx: -3.2 Ang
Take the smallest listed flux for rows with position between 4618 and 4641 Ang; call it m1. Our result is 5.03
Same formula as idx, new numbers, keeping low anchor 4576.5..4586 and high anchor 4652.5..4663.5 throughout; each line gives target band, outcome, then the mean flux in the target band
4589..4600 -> 0.1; 6.92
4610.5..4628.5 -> -0.9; 7.52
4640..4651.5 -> 0.9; 6.73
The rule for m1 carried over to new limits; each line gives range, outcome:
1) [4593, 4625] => 5.34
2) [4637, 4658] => 4.59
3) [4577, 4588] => 5.16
